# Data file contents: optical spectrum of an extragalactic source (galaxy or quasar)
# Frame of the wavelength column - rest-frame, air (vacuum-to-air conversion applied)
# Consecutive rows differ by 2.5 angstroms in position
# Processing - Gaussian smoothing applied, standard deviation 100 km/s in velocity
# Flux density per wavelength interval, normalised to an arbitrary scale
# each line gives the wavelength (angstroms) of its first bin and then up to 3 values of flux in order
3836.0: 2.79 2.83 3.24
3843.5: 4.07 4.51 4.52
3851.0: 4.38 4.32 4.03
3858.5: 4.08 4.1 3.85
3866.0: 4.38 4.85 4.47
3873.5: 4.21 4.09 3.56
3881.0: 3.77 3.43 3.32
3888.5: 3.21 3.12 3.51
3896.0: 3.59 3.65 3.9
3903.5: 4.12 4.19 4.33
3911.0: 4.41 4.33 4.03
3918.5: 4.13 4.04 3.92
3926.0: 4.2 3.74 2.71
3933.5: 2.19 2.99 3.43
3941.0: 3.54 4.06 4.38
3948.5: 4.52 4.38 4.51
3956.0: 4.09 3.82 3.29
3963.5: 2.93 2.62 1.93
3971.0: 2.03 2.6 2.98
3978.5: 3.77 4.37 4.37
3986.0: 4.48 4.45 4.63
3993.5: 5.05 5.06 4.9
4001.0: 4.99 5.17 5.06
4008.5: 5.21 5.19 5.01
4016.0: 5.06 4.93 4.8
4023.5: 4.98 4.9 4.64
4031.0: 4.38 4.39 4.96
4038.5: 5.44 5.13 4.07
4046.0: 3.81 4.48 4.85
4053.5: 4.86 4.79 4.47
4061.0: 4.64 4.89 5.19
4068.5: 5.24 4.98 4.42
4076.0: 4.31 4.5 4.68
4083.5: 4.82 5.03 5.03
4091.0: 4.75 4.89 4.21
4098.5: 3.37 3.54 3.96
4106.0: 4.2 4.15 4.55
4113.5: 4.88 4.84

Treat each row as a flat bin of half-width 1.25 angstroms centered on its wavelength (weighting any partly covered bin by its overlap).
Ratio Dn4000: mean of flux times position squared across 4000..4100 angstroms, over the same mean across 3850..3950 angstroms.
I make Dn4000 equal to 1.3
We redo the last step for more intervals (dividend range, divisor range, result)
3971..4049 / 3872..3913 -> 1.28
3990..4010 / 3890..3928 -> 1.32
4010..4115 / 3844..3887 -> 1.25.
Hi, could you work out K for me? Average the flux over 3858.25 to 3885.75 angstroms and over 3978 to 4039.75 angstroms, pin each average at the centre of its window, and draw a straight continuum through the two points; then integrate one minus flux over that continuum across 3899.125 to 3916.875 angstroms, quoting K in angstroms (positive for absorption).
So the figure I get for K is 0.3 angstroms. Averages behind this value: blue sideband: 4.04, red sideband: 4.82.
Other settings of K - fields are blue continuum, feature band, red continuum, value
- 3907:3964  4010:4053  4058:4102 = -4.1 angstroms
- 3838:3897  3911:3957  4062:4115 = 2.7 angstroms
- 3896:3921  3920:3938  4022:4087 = 3.4 angstroms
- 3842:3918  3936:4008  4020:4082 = 6.9 angstroms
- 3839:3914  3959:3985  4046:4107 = 6.9 angstroms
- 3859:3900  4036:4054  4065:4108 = -1.2 angstroms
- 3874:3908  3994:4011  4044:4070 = -2.7 angstroms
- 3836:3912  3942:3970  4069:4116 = 3.1 angstroms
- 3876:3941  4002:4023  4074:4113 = -4.9 angstroms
